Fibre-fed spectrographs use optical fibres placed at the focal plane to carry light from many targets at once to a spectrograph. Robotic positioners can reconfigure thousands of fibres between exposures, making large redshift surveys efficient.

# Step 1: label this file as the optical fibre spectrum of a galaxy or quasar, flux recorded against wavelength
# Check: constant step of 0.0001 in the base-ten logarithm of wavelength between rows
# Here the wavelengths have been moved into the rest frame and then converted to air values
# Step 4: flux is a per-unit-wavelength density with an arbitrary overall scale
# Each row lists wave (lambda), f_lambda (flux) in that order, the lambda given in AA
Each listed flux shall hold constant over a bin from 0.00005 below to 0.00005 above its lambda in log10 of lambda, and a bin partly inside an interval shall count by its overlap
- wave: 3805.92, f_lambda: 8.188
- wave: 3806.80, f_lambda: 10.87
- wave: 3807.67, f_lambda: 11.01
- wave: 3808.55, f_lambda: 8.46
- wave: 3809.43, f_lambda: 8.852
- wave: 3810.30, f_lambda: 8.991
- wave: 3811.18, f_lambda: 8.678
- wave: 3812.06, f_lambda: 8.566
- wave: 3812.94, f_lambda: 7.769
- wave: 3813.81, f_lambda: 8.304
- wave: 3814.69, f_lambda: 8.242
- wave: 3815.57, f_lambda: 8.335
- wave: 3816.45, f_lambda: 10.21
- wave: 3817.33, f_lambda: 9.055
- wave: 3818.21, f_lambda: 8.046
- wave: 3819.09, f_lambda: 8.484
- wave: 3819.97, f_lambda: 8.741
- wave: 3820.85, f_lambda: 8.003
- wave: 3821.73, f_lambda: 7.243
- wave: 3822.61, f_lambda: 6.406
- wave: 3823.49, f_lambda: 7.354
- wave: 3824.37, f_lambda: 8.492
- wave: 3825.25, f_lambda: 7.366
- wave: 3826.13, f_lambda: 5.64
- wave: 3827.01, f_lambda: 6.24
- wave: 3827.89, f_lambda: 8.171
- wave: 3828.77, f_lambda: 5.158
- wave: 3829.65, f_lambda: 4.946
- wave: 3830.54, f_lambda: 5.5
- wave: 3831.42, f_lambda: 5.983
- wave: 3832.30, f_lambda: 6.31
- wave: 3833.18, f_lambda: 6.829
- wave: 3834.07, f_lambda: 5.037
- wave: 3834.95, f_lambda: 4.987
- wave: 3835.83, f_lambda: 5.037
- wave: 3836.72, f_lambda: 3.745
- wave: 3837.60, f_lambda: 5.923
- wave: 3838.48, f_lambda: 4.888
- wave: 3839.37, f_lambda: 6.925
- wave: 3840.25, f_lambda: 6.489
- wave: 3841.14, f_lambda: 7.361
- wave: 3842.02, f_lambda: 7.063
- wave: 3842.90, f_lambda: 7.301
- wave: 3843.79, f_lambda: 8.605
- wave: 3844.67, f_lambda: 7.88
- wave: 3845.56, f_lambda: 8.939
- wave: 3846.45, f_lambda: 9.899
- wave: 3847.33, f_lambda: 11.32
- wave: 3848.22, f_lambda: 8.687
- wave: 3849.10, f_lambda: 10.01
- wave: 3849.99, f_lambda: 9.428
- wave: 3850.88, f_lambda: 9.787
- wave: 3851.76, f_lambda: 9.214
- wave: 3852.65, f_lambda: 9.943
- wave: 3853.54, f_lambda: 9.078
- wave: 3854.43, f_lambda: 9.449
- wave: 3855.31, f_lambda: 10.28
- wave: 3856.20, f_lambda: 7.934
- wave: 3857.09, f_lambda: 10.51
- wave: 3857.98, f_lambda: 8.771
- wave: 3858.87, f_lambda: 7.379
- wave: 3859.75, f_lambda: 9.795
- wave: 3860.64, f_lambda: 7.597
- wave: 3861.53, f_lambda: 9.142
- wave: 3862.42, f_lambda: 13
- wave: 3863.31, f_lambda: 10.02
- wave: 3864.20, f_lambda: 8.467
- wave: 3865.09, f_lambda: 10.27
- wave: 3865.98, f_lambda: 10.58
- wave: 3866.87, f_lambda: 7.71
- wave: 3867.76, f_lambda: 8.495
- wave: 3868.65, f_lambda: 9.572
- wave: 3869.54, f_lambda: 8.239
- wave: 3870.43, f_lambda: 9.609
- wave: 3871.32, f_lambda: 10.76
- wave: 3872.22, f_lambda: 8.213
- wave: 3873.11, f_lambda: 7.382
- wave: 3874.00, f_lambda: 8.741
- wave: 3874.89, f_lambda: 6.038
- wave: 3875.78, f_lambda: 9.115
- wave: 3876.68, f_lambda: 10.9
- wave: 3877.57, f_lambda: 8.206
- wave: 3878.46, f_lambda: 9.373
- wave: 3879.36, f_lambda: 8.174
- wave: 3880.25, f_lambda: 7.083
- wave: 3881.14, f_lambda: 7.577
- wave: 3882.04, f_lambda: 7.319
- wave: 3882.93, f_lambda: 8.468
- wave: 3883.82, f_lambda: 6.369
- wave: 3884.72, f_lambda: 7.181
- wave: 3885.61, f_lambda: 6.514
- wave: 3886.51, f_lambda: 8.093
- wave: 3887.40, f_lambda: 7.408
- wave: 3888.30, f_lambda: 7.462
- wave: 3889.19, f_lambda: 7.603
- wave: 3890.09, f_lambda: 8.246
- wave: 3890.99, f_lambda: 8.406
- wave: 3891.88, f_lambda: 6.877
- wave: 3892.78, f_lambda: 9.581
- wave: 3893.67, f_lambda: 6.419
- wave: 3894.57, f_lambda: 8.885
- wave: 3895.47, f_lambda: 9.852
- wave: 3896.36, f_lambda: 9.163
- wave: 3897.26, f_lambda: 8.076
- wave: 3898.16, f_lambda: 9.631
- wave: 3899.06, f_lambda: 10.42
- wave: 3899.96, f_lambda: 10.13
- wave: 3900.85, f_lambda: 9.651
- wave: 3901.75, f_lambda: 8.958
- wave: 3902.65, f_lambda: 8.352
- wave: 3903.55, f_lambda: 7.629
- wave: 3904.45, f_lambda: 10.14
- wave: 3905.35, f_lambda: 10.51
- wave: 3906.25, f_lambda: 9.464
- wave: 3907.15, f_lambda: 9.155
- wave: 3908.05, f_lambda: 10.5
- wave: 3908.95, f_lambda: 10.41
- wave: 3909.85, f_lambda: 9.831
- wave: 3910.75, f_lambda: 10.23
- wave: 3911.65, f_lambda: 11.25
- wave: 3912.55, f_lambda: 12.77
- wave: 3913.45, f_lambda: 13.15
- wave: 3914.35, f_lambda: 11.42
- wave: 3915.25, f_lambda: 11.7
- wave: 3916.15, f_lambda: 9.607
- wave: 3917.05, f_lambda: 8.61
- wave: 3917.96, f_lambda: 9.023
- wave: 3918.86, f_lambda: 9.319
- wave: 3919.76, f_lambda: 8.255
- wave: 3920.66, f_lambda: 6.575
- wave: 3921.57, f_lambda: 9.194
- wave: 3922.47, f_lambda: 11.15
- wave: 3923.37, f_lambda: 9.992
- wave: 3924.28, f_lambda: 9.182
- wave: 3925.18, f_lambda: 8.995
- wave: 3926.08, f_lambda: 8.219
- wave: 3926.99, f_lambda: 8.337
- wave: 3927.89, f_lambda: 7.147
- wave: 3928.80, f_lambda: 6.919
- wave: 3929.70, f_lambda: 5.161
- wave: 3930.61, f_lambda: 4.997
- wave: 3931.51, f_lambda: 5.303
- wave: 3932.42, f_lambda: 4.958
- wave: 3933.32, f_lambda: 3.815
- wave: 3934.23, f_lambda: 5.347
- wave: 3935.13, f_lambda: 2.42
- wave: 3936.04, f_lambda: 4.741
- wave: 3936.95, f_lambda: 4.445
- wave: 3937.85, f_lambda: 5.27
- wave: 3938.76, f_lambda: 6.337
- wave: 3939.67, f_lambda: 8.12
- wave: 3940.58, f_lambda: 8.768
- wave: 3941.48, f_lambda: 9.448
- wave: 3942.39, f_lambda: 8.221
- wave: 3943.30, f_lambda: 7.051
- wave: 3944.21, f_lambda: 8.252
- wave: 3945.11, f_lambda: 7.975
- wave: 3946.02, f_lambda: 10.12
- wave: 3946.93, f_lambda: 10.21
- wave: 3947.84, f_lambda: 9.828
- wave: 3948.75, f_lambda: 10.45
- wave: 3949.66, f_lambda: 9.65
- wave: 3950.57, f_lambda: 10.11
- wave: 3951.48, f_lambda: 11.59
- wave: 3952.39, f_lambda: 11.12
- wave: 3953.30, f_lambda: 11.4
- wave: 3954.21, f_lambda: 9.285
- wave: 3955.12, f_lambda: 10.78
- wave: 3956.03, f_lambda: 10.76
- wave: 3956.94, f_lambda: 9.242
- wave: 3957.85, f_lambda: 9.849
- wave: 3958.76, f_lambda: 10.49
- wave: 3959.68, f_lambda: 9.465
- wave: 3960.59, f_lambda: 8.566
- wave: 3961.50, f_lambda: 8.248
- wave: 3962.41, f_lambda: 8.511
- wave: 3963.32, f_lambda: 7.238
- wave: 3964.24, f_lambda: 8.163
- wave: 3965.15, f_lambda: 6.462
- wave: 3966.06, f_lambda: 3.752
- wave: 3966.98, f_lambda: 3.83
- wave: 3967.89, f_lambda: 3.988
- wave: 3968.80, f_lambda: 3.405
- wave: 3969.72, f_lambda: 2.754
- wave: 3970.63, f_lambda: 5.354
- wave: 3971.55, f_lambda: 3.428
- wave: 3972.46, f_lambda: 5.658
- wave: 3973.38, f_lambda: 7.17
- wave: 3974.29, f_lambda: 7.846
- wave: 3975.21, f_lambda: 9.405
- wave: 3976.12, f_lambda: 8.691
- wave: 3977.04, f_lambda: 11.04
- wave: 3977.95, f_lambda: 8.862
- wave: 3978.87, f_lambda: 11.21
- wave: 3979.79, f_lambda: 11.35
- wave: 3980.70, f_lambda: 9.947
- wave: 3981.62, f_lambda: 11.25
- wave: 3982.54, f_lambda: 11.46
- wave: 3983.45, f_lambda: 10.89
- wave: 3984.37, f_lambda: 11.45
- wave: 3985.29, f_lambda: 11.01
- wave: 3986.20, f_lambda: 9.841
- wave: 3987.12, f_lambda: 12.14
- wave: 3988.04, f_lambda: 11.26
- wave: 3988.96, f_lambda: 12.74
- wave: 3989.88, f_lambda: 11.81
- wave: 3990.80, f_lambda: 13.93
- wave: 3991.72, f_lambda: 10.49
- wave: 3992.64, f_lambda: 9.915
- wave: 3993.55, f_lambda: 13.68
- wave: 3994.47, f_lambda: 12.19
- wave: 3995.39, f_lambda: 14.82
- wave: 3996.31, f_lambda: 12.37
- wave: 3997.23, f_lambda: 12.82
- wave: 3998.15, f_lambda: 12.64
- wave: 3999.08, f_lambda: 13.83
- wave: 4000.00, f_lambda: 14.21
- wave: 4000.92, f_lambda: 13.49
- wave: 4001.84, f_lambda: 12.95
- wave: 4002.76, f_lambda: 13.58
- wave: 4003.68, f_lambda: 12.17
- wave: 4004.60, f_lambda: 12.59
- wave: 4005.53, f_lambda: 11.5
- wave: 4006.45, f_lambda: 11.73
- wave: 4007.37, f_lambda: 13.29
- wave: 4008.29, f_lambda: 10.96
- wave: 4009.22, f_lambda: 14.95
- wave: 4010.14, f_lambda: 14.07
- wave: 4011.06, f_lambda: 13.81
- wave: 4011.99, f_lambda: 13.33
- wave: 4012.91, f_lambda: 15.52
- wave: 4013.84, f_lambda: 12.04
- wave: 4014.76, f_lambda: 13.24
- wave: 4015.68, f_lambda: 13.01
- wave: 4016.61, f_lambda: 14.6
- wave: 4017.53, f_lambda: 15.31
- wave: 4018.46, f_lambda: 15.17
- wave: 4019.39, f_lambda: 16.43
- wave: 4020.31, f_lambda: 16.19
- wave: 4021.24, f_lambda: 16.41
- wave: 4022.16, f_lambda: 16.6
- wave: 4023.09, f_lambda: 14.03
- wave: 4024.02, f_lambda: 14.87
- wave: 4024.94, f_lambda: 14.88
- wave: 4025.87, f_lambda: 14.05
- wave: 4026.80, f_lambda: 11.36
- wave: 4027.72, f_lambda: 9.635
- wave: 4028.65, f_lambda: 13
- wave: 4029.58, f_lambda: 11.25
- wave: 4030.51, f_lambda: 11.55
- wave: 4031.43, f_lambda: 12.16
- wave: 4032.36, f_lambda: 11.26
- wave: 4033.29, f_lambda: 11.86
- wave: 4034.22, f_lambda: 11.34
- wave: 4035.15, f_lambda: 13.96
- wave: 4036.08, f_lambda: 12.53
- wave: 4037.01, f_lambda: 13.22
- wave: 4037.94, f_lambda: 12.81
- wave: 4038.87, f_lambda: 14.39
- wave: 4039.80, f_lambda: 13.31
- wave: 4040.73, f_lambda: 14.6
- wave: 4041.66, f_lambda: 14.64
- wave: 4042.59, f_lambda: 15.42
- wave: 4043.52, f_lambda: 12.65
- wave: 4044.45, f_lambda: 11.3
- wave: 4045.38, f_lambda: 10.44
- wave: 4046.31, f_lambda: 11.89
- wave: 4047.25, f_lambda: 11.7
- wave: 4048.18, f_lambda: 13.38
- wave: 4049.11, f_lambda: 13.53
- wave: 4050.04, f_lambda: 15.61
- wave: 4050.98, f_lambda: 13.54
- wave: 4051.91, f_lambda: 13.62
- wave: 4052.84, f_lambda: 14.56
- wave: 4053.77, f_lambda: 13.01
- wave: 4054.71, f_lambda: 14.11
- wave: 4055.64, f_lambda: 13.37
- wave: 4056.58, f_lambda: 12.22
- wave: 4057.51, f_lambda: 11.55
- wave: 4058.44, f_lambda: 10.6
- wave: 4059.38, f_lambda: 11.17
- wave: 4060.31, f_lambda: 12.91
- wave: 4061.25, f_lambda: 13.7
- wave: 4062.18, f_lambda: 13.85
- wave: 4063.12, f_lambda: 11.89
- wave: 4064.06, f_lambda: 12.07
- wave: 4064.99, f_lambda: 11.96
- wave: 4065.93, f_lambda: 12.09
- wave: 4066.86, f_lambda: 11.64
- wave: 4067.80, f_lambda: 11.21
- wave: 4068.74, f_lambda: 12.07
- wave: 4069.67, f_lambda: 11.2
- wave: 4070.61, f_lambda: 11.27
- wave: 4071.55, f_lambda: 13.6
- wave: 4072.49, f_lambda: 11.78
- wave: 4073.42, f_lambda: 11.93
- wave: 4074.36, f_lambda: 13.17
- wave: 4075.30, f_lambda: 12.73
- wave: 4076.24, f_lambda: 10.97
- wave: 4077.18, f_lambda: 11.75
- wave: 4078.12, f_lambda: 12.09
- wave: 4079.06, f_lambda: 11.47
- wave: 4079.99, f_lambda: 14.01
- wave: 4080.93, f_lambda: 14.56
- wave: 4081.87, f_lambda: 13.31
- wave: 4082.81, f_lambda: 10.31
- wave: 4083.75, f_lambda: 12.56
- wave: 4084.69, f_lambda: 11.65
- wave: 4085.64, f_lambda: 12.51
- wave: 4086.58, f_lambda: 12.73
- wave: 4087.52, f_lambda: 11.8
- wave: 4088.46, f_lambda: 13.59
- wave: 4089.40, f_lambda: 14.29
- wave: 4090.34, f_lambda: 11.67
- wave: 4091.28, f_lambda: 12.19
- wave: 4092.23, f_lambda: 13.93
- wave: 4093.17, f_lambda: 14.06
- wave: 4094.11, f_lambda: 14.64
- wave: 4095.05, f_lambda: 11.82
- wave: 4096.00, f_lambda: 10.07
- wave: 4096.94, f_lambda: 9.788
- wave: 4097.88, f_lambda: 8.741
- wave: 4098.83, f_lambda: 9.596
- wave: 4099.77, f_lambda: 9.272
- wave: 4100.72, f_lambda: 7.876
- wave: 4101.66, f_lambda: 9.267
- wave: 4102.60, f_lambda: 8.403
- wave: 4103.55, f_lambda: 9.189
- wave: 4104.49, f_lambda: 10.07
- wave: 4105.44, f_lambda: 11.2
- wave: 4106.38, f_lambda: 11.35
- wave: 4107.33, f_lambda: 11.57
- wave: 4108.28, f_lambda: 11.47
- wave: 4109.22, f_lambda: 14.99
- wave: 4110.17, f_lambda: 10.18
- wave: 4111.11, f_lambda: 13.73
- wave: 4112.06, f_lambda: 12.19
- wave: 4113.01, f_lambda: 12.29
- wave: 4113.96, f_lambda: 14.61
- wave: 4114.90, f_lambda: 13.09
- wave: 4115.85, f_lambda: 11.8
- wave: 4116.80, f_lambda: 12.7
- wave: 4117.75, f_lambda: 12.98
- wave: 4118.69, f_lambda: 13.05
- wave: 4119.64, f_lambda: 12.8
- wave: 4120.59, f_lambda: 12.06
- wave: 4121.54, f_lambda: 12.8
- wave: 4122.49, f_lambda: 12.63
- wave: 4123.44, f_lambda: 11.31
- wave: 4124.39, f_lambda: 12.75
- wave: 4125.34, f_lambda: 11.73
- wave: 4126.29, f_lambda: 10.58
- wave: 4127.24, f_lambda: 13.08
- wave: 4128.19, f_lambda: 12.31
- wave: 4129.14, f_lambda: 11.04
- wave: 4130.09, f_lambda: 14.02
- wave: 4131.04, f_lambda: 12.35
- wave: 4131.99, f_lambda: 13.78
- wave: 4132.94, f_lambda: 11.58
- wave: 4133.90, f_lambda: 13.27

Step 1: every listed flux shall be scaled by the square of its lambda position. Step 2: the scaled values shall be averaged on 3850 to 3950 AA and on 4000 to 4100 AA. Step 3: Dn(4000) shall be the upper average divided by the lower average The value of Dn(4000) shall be 1.61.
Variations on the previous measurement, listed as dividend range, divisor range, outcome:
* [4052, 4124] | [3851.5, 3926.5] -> 1.47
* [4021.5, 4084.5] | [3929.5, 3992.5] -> 1.58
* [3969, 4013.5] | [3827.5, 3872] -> 1.48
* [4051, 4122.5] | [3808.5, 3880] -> 1.67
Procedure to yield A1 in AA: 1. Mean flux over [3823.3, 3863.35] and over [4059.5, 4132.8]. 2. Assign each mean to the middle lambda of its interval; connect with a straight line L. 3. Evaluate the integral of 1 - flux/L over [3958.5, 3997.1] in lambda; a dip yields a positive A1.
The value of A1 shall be 3.3 AA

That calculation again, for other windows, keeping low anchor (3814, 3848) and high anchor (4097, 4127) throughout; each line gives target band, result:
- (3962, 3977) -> 5.15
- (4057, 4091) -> -4.26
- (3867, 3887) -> -0.91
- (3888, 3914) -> -3.66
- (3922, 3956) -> 3.21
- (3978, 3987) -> -1.31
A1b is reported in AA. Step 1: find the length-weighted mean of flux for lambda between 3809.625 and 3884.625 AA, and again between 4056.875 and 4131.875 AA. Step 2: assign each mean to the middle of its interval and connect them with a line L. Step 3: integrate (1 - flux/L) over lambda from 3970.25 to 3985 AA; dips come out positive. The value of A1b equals 1.55 AA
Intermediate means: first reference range 8.11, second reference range 12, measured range 9.1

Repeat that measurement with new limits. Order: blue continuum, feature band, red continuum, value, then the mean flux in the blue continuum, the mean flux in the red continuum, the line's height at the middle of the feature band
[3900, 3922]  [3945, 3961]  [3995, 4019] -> 1.8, 9.83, 13.4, 11.4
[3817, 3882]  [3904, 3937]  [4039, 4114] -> 3.0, 8.08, 12.2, 9.37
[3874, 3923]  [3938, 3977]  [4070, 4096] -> 7.6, 8.99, 12.6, 10.1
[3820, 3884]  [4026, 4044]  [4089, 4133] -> -3.3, 8.04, 11.8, 10.7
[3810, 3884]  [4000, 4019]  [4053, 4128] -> -4.7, 8.12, 12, 10.7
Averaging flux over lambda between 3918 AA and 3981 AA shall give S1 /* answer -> 7.88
